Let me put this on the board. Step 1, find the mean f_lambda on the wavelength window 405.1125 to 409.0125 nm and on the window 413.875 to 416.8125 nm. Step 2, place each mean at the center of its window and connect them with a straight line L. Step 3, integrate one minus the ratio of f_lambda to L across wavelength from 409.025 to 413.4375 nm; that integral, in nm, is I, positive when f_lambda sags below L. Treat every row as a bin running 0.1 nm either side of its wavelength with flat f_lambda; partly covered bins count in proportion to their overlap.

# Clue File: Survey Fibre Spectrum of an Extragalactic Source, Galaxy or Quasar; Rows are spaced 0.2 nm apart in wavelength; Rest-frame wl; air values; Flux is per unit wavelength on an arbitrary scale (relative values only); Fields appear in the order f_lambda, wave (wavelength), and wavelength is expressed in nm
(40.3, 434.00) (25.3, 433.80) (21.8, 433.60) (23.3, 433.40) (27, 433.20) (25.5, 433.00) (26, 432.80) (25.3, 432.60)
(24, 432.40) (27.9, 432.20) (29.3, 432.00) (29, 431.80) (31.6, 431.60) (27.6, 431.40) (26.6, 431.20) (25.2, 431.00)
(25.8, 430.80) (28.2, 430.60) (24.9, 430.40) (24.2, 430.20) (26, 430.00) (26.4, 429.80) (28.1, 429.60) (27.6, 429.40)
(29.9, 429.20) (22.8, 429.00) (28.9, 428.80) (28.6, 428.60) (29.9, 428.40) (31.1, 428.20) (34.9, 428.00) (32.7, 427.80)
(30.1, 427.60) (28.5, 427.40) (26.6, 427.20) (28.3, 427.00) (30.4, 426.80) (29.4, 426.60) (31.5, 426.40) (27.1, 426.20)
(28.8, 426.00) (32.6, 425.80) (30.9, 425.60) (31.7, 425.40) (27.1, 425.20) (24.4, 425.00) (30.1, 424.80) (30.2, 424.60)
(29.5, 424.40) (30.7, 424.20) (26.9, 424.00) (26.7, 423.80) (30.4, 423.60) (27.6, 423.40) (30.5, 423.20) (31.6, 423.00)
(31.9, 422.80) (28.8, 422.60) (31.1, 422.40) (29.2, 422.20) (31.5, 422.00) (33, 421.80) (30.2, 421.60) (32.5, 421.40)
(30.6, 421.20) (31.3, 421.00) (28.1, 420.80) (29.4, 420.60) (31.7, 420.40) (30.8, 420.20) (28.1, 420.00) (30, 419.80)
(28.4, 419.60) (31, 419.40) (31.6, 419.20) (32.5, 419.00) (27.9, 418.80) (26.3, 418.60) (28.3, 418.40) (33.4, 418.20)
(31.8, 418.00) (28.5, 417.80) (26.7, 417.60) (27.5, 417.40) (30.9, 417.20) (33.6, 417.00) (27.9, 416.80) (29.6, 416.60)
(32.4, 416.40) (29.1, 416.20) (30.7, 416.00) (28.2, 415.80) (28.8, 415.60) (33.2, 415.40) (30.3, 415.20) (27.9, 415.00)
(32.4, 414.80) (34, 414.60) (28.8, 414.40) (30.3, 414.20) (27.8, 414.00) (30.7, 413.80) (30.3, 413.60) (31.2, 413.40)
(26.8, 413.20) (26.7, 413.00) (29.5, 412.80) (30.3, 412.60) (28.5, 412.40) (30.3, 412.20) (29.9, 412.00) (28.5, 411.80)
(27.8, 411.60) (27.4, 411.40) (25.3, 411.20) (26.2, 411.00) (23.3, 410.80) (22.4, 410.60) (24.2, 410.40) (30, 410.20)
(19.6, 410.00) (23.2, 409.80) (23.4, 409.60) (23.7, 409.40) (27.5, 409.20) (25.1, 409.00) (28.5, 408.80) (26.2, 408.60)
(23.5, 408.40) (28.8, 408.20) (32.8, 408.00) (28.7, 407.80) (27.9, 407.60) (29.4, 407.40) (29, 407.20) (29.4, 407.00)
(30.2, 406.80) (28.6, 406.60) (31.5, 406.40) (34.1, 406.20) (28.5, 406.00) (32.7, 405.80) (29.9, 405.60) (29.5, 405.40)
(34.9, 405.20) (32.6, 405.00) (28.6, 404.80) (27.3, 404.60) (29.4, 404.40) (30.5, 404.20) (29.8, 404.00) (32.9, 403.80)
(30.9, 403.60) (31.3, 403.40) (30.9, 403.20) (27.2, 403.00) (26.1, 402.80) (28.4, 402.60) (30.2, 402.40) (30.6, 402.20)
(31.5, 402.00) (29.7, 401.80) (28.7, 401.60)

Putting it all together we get 0.49 nm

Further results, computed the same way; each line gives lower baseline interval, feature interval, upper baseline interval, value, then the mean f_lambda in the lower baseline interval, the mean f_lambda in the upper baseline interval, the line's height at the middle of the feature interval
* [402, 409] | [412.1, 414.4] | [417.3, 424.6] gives 0.04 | 29.7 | 29.9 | 29.8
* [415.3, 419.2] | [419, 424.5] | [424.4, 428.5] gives -0.06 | 29.9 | 29.8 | 29.9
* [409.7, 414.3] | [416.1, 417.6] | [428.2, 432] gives -0.14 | 27.4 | 27.4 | 27.4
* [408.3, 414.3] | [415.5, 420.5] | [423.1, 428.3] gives -0.30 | 26.9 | 29.6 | 28.2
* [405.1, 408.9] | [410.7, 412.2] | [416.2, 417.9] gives 0.13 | 29.7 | 29.6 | 29.7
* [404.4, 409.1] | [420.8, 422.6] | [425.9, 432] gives -0.13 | 29.5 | 28.4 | 28.7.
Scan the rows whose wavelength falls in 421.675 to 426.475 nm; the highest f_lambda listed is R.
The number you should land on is 33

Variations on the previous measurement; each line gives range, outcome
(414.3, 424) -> 34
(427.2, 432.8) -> 34.9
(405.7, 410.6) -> 34.1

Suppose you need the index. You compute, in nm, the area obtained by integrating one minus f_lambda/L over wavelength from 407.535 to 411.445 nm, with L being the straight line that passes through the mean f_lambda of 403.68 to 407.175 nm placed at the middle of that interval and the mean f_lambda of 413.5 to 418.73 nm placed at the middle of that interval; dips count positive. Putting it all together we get 0.58 nm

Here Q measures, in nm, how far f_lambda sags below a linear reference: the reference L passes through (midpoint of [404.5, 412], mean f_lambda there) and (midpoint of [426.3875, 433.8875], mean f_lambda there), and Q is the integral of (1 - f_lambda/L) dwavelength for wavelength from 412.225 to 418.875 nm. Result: -0.46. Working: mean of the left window 27.9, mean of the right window 27.6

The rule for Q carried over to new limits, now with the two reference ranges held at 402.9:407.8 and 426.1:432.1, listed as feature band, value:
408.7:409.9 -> 0.19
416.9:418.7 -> -0.02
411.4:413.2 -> 0.06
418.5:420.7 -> -0.05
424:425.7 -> -0.03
